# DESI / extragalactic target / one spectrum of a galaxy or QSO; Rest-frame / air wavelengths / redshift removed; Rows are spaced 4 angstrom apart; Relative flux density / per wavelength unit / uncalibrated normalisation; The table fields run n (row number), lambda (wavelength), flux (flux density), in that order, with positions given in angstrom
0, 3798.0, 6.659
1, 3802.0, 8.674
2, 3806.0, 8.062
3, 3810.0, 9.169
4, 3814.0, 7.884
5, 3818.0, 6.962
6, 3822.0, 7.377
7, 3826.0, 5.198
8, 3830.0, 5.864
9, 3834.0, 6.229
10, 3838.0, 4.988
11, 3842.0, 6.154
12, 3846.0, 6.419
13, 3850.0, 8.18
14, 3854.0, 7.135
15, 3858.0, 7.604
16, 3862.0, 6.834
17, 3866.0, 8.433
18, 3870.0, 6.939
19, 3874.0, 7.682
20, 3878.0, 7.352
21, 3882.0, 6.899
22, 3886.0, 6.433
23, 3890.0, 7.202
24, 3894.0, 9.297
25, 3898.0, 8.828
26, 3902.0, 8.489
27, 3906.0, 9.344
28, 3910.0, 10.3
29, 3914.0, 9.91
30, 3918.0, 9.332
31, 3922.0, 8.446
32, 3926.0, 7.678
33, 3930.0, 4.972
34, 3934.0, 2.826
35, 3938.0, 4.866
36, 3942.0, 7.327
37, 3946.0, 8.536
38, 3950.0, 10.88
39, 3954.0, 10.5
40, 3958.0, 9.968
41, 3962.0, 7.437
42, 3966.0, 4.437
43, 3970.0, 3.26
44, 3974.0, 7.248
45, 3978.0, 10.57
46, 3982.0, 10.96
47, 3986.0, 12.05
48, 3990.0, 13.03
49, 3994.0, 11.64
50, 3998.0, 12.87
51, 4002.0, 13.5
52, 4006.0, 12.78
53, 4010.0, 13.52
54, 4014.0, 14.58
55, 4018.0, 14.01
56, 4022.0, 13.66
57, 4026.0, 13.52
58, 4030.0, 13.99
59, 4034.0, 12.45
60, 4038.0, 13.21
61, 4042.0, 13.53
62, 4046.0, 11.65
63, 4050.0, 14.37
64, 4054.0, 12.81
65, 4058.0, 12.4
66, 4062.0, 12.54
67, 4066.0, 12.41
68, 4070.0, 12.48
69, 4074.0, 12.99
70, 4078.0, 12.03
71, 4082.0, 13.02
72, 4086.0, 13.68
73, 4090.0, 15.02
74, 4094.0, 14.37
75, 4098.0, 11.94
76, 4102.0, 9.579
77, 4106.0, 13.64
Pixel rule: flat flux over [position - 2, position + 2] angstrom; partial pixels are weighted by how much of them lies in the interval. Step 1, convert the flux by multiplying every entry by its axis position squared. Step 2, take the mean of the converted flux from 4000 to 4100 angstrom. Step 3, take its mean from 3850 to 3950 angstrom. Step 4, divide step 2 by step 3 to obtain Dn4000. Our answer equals 1.9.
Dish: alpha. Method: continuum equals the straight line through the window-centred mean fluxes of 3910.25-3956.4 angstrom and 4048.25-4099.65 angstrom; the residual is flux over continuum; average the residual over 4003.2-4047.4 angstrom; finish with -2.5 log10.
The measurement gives -0.19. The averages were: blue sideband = 7.87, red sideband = 13.1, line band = 13.4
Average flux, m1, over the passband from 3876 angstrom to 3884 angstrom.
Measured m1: 7.13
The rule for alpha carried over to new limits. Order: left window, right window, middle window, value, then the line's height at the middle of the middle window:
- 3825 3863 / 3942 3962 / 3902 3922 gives -0.14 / 8.35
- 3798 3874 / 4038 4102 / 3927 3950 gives 0.48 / 9.66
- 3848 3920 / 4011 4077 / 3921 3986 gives 0.33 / 10.3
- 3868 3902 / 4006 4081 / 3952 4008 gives 0.10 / 10.9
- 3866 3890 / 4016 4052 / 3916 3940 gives 0.39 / 9.17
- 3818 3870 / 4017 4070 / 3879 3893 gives 0.14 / 8.06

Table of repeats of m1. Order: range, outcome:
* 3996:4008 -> 13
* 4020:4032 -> 13.7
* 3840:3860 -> 7.1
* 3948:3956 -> 10.7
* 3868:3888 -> 7.06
